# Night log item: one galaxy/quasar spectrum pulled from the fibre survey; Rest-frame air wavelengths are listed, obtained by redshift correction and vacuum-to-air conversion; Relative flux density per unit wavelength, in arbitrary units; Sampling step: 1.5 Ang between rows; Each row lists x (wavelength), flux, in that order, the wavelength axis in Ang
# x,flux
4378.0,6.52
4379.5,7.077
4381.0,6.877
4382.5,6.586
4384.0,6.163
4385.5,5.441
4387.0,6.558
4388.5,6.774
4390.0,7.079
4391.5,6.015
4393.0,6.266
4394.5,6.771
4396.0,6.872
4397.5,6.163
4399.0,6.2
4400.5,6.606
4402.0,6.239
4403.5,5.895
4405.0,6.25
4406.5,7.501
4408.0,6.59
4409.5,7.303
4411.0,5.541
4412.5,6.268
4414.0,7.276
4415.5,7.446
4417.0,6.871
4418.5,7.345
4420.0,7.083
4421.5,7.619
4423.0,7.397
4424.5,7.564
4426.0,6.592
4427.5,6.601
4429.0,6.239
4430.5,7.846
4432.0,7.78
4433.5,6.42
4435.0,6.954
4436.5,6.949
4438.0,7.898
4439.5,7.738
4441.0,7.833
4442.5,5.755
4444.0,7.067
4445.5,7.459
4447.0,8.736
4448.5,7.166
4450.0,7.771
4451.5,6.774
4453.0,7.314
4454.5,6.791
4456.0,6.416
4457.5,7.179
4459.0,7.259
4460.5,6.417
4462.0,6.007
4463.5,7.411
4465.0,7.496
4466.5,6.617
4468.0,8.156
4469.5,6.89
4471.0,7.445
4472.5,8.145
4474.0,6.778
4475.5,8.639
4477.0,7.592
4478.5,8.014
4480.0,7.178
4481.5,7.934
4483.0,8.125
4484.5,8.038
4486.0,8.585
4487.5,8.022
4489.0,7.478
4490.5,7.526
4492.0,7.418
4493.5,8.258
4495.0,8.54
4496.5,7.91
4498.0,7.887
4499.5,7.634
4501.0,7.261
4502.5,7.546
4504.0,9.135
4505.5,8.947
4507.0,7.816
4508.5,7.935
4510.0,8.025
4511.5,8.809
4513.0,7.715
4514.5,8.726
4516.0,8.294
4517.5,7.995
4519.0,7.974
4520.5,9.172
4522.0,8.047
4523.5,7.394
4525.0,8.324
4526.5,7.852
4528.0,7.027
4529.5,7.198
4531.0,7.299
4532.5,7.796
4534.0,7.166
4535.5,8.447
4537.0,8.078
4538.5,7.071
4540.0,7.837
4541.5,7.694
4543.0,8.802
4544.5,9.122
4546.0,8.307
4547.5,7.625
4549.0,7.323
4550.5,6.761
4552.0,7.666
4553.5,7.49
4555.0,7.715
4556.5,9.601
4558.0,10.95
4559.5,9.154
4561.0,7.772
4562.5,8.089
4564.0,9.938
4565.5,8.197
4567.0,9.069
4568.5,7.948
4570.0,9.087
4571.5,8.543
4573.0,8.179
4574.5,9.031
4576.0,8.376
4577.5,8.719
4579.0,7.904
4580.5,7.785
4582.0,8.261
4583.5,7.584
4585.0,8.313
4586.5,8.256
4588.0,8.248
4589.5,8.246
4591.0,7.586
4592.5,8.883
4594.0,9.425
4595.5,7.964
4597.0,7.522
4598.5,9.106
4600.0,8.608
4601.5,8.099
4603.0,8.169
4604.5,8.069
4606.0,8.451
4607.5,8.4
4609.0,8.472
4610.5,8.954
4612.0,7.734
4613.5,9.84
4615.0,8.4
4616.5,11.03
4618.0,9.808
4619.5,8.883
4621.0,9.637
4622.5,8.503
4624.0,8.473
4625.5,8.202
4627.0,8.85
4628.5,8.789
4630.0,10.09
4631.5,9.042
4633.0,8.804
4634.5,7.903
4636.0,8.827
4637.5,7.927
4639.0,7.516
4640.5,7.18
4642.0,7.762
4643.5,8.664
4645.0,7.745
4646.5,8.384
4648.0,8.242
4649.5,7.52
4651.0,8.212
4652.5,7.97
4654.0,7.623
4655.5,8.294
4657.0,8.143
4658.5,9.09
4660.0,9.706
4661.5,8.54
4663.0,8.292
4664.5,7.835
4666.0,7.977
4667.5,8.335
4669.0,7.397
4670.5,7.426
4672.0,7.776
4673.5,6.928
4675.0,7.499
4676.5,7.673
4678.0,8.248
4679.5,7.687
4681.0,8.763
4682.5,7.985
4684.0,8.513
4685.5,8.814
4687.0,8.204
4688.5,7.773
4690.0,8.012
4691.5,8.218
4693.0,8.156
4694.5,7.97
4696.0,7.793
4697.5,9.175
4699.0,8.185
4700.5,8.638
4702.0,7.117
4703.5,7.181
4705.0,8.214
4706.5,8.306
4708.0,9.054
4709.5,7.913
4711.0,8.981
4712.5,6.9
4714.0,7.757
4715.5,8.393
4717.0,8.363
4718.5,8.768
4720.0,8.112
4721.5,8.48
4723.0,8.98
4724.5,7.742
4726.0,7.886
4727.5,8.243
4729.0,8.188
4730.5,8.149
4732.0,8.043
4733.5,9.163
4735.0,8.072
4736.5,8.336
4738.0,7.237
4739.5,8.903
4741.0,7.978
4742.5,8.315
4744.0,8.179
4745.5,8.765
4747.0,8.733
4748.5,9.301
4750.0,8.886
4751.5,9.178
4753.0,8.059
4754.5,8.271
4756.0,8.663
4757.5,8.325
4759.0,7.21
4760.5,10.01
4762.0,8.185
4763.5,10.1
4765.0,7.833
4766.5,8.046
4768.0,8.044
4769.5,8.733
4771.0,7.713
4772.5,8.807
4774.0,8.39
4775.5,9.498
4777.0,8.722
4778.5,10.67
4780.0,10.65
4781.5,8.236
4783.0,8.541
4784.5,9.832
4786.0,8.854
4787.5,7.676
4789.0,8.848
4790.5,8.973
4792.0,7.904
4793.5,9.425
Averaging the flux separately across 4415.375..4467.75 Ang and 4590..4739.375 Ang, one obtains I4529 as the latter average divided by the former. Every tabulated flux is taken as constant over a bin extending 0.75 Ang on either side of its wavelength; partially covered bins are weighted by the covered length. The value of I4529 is 1.16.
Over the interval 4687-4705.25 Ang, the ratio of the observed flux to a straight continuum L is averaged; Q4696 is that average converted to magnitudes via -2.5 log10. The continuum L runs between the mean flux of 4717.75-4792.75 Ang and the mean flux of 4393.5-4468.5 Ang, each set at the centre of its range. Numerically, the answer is 0.03 mag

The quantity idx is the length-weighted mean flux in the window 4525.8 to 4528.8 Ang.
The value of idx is 7.43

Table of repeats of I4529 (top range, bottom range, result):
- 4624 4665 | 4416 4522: 1.10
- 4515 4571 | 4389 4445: 1.19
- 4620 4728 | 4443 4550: 1.06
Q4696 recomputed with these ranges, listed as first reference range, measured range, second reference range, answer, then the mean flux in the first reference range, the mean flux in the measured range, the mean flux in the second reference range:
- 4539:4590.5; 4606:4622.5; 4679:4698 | -0.10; 8.33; 9.06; 8.23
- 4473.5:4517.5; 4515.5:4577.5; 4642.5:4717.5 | -0.02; 8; 8.19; 8.11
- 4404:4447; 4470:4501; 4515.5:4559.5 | -0.04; 7.07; 7.84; 8.02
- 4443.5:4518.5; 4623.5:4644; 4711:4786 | -0.03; 7.69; 8.43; 8.53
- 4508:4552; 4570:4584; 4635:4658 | -0.05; 7.92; 8.32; 8.01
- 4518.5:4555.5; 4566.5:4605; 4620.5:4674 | -0.04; 7.81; 8.34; 8.27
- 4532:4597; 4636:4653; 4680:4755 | 0.04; 8.27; 7.96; 8.28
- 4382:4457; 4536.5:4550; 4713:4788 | -0.06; 6.88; 7.96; 8.54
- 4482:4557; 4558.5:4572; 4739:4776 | -0.08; 7.96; 8.69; 8.56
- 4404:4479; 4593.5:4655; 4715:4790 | -0.07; 7.16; 8.5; 8.57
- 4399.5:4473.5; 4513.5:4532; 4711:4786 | -0.07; 7.06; 7.94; 8.53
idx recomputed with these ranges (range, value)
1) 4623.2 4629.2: 8.58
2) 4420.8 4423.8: 7.51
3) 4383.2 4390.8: 6.4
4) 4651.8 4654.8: 7.8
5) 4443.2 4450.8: 7.62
